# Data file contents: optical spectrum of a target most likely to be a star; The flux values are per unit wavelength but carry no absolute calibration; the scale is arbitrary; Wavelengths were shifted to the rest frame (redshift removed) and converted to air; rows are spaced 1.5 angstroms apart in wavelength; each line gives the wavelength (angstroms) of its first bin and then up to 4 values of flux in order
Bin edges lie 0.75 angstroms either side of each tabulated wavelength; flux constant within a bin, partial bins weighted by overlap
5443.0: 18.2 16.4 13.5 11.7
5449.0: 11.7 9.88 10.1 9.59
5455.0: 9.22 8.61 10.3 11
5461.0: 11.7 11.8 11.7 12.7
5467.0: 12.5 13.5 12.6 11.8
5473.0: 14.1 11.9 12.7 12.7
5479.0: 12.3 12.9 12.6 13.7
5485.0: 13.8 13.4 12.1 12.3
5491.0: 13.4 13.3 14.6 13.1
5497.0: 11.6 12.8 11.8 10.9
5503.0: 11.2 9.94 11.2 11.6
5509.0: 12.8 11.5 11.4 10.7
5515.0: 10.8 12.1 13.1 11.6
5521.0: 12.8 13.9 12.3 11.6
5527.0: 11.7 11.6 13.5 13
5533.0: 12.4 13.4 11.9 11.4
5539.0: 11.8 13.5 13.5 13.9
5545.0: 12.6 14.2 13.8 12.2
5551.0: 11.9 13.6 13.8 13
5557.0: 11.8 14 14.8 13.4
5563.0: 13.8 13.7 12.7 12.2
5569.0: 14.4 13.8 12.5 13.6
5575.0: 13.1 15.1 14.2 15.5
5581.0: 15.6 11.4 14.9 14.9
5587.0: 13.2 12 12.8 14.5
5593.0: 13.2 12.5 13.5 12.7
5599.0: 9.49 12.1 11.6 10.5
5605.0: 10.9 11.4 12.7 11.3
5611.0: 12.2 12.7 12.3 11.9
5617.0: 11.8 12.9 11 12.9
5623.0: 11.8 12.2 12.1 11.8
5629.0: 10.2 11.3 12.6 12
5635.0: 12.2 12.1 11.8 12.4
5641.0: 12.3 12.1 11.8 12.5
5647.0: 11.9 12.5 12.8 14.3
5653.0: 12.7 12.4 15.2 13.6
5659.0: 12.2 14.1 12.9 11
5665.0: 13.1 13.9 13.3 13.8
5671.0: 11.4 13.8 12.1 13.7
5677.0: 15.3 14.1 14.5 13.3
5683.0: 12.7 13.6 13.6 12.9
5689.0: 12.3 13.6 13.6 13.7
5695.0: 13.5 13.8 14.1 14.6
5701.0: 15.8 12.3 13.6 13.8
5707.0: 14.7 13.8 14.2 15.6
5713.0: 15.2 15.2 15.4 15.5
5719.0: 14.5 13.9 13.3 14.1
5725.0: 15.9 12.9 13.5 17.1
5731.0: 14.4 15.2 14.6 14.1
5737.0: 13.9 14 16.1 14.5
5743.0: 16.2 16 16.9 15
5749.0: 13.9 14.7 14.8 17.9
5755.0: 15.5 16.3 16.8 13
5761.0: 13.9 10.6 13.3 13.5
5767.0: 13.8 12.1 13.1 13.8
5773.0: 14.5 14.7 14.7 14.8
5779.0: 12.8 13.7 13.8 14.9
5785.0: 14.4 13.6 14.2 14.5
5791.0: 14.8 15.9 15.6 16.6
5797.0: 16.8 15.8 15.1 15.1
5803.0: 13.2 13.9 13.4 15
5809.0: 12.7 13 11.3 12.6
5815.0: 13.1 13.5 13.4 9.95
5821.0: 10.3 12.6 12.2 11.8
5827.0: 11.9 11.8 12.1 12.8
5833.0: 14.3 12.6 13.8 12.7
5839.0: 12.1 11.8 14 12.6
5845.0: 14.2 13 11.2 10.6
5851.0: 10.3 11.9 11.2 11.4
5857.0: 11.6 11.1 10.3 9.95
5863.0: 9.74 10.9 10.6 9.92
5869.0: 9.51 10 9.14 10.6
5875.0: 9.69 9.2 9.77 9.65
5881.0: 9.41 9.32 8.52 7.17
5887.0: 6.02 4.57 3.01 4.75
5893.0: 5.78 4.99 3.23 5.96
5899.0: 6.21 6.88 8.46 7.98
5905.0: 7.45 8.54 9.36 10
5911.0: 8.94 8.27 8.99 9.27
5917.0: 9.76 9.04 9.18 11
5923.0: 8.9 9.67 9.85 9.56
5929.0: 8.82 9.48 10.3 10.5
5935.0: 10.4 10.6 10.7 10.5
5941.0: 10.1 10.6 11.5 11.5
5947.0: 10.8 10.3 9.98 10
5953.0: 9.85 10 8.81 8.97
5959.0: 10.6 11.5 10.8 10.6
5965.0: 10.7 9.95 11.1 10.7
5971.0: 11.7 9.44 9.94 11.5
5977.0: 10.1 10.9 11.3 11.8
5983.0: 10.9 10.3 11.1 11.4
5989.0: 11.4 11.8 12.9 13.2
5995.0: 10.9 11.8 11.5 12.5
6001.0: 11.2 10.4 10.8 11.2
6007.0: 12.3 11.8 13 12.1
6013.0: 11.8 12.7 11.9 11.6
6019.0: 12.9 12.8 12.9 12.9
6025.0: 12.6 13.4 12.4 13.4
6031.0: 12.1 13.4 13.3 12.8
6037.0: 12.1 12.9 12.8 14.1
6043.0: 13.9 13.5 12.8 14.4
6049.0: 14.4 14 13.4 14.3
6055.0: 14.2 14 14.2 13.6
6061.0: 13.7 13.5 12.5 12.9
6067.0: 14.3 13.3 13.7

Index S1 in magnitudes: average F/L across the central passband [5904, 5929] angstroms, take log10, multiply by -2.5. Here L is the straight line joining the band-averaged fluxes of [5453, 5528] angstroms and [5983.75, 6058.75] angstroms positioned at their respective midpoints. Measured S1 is 0.330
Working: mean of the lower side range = 12.1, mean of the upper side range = 12.6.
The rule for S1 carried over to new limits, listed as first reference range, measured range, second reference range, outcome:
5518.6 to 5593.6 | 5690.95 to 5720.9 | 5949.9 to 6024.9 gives -0.15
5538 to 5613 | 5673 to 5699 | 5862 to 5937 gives -0.18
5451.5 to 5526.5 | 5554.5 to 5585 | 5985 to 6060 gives -0.13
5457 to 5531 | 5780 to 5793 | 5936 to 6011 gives -0.25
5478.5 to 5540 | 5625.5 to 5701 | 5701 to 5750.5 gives 0.08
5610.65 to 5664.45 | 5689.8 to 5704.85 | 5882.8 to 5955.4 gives -0.20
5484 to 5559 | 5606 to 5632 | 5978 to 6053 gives 0.05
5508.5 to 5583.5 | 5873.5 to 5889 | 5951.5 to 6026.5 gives 0.35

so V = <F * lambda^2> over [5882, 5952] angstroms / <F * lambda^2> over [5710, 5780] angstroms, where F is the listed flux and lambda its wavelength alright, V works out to 0.6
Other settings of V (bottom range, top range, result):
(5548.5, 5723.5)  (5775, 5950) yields 0.90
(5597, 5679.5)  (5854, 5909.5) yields 0.74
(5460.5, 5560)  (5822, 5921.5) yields 0.89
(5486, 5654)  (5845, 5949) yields 0.83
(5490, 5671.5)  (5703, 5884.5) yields 1.13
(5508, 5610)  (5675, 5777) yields 1.19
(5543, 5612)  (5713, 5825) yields 1.17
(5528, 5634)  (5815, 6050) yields 0.95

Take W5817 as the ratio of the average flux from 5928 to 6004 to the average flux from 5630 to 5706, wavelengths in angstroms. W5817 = 0.82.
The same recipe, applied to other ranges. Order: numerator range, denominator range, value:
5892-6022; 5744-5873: 0.78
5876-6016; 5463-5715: 0.76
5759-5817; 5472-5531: 1.13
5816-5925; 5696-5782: 0.68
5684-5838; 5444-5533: 1.16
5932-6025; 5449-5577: 0.90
